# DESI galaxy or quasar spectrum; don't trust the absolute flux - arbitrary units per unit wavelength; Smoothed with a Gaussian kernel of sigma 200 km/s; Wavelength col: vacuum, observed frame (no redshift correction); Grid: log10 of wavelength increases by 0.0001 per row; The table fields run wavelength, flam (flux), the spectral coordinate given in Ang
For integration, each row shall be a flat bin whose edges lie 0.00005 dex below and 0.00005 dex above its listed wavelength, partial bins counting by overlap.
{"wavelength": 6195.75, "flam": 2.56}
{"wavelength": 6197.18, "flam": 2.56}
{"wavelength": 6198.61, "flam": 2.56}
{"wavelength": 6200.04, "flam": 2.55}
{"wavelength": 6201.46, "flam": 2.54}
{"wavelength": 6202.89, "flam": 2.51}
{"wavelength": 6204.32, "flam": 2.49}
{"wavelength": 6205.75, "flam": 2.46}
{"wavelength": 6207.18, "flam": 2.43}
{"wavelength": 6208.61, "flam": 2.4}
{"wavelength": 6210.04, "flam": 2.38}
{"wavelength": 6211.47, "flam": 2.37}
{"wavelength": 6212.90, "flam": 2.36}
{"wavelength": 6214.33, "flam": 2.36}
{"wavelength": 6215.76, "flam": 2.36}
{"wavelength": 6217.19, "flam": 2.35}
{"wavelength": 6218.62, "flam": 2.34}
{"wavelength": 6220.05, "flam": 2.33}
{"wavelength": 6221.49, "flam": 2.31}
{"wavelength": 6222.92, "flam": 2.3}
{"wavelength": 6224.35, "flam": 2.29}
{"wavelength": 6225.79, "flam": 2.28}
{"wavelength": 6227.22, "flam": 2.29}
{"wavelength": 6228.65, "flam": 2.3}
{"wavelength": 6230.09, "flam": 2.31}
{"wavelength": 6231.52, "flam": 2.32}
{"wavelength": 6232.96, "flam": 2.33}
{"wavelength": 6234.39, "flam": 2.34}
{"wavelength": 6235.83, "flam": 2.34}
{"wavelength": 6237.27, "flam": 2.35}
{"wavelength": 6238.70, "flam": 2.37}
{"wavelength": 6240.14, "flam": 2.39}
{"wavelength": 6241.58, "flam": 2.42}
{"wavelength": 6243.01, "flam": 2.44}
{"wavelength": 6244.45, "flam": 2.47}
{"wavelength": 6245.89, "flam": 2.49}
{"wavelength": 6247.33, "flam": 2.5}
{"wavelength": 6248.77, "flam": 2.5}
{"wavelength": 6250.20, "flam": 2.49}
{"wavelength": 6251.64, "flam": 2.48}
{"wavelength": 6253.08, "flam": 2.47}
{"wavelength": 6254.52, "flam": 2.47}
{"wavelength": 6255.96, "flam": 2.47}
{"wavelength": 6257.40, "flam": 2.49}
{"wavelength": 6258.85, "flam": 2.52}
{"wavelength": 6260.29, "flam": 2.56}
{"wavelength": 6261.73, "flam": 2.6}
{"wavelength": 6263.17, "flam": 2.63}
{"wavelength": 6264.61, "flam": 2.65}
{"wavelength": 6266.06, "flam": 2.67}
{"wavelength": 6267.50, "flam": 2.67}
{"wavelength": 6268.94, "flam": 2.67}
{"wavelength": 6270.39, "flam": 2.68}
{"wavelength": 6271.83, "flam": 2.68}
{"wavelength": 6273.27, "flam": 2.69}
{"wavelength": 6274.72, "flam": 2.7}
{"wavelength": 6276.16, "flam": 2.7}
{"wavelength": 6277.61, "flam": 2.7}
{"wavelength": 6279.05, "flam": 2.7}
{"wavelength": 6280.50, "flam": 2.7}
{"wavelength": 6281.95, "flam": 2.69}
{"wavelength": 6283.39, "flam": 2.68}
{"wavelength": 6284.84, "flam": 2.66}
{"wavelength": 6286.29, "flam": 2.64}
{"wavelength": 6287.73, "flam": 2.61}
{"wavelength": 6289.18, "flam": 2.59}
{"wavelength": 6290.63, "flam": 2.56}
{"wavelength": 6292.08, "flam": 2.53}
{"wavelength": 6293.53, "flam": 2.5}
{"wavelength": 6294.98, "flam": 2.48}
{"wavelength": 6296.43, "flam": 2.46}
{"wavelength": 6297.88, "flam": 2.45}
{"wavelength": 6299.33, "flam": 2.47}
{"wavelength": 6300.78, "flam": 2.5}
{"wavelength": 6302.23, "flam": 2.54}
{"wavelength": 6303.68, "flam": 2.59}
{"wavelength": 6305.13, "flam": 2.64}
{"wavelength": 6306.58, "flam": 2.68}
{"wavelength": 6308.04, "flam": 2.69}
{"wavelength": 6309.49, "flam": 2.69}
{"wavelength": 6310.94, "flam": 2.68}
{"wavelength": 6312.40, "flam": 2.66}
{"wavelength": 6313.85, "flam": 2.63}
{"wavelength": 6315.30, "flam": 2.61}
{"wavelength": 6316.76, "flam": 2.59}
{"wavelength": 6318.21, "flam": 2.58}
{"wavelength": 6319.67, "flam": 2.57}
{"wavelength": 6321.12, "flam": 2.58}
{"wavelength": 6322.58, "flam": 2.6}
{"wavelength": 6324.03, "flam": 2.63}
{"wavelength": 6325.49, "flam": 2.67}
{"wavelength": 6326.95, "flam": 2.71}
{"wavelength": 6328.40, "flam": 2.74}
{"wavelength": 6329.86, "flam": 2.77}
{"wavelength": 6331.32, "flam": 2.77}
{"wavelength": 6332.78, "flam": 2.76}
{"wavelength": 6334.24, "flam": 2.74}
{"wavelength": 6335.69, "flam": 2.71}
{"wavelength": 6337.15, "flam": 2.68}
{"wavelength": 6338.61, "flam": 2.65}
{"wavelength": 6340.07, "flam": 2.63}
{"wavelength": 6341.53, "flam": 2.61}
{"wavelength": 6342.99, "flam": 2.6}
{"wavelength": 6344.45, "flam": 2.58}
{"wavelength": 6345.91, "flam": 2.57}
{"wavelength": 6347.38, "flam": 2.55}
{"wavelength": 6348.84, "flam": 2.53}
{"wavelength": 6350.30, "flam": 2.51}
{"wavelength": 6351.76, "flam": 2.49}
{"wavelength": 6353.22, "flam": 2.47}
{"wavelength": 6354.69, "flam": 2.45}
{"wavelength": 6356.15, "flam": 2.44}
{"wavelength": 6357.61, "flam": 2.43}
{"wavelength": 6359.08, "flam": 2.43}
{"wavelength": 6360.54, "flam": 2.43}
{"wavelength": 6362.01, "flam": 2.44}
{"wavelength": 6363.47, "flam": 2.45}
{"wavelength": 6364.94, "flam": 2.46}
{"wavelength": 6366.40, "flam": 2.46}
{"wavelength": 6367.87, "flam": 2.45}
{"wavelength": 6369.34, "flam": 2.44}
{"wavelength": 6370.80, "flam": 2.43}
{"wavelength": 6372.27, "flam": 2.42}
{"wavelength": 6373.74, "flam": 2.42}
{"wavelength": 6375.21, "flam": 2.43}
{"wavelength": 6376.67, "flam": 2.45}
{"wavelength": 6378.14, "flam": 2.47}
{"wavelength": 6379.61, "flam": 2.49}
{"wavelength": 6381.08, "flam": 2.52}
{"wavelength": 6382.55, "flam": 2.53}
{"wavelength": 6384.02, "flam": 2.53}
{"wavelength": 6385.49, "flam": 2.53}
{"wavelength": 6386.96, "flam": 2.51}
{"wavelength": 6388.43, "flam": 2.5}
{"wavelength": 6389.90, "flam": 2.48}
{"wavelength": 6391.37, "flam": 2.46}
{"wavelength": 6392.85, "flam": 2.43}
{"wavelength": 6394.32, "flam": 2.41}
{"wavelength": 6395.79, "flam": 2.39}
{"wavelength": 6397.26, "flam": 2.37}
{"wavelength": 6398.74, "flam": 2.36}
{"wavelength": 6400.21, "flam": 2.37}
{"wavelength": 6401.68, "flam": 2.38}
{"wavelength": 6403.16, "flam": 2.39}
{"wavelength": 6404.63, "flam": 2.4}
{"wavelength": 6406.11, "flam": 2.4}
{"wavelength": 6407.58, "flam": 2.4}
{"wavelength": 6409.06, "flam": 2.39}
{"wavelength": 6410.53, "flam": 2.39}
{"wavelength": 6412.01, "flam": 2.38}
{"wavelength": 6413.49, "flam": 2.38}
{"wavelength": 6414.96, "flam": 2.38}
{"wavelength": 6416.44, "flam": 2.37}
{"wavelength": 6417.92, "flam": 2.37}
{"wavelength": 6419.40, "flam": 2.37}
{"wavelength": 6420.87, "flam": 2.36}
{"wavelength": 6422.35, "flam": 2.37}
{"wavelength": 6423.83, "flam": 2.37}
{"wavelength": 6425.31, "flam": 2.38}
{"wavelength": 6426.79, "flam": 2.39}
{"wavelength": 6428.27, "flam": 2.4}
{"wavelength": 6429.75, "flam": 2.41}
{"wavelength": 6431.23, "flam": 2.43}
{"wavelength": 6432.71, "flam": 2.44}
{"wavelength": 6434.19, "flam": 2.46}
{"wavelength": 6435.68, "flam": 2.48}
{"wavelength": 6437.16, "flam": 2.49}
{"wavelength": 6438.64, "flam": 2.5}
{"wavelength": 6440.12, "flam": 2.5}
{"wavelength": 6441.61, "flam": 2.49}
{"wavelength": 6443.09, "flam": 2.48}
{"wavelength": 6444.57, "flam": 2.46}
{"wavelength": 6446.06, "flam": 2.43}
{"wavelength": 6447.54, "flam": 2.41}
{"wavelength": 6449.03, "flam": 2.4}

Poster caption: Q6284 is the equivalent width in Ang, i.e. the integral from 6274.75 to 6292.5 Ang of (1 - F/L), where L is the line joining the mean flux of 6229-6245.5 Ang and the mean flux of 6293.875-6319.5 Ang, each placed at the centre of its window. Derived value -1.0 Ang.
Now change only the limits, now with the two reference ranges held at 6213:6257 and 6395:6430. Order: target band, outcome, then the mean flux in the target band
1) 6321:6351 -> -3.35 Ang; 2.65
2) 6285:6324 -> -3.29 Ang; 2.58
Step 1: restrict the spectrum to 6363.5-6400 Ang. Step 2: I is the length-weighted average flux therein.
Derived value 2.45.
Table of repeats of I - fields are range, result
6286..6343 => 2.62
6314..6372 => 2.57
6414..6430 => 2.38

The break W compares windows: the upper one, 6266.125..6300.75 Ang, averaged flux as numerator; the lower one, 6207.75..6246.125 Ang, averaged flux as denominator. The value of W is 1.11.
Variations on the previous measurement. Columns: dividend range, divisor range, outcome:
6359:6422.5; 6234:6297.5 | 0.95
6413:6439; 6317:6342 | 0.90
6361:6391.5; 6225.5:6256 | 1.03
